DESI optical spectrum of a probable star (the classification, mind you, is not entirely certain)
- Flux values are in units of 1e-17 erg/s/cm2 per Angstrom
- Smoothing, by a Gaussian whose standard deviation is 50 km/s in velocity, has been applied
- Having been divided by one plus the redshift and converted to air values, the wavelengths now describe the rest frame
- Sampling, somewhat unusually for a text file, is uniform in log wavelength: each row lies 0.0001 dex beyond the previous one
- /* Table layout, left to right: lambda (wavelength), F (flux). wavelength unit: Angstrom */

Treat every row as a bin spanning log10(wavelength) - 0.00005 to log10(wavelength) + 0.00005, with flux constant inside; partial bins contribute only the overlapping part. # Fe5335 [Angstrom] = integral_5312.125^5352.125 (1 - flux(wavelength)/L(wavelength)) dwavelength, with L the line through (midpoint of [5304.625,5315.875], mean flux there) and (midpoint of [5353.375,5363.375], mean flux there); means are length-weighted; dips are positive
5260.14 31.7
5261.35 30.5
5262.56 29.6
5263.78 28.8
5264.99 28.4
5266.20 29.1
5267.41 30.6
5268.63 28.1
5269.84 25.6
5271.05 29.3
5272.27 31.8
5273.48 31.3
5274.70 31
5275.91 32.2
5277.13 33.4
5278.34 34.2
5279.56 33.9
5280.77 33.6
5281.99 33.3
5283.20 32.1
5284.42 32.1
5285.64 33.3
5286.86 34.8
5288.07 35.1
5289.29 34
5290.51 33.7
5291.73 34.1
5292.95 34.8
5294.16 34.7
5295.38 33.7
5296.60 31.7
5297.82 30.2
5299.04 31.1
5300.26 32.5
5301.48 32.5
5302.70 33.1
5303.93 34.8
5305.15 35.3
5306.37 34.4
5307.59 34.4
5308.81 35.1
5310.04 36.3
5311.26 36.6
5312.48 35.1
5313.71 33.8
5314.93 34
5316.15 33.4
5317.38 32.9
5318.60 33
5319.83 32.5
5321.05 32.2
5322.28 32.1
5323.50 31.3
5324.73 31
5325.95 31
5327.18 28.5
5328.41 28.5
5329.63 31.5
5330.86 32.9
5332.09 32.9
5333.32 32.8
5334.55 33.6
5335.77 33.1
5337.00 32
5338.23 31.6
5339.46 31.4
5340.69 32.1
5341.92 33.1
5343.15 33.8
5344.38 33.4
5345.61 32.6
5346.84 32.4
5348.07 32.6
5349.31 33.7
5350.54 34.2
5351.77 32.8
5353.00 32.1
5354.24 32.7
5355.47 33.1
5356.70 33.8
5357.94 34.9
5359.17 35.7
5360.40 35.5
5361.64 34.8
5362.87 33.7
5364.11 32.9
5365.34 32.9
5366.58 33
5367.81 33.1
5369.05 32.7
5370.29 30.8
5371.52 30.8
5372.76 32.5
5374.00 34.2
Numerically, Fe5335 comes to 2.5 Angstrom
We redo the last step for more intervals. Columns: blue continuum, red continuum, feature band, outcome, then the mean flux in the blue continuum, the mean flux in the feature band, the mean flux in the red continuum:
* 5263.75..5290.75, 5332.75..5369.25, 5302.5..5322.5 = -1.02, 31.8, 34.1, 33.2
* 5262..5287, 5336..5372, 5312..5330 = 0.13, 31.2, 32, 33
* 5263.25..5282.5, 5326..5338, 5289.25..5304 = -0.86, 30.9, 33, 31.7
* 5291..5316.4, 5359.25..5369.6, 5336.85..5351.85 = 0.44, 33.9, 32.8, 33.7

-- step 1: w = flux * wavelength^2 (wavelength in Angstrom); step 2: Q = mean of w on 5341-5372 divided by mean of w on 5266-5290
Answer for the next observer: 1.1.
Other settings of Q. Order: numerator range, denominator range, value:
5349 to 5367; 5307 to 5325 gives 1.02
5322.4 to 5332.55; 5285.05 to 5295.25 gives 0.92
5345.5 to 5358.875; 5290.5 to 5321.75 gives 1.00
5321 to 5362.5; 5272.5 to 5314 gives 0.99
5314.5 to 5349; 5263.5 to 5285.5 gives 1.06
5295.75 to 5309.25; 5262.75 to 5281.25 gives 1.09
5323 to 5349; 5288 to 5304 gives 0.98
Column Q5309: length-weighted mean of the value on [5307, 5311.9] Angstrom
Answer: 35.6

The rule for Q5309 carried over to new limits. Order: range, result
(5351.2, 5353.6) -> 32.5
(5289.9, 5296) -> 34.2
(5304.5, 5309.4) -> 34.9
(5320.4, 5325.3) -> 31.7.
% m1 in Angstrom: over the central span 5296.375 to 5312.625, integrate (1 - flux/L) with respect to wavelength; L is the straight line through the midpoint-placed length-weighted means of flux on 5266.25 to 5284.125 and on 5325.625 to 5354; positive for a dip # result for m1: -1.0 Angstrom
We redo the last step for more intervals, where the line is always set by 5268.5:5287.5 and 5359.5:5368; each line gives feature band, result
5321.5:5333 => 0.7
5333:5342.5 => 0.2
